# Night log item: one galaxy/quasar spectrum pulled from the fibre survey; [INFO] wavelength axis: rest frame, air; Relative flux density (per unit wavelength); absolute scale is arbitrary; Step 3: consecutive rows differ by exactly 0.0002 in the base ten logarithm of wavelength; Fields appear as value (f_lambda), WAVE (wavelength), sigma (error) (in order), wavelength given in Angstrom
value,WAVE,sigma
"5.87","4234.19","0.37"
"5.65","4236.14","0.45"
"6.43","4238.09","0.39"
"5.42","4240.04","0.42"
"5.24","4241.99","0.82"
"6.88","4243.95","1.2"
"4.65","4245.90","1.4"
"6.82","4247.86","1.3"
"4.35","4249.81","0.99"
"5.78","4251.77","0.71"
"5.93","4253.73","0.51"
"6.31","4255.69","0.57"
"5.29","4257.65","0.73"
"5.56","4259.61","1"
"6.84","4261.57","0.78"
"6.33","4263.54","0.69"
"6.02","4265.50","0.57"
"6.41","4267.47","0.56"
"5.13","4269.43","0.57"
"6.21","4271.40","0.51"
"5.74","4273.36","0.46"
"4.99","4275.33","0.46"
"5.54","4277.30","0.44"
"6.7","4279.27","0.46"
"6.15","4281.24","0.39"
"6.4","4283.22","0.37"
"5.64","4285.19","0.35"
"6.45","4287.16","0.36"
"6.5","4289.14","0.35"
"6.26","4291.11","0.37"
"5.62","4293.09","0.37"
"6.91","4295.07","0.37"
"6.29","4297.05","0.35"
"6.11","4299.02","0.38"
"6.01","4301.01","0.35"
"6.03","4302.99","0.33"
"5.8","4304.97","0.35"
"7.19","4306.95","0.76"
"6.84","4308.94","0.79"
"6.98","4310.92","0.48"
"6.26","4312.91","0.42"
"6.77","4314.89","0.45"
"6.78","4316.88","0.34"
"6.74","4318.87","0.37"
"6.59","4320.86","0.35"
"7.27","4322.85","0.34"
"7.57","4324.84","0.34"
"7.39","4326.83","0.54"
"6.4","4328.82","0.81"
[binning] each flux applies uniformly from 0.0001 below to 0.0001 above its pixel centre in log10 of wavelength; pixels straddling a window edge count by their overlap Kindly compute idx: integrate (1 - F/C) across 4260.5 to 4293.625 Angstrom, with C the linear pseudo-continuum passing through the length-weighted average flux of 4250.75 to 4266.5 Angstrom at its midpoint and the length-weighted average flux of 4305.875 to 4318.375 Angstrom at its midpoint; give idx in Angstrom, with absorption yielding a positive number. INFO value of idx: 1.1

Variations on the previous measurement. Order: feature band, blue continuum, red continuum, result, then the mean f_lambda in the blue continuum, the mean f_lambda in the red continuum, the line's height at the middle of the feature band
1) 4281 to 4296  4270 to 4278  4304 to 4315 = -0.6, 5.6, 6.63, 6.02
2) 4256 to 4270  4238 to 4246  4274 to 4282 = -0.4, 5.77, 5.83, 5.8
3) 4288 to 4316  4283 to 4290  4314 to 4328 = 0.8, 6.23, 7.01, 6.58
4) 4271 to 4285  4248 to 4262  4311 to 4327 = 0.5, 5.75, 6.9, 6.16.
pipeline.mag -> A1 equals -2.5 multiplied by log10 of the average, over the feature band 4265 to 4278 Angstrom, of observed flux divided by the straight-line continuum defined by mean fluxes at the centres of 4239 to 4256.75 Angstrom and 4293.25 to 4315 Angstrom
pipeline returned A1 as 0.05 mag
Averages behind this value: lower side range 5.71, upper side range 6.43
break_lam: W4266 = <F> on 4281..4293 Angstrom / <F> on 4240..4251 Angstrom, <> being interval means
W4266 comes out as 1.11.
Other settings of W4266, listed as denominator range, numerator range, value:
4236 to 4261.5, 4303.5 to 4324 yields 1.17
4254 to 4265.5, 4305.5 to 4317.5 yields 1.12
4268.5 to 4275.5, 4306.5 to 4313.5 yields 1.22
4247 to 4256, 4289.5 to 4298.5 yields 1.08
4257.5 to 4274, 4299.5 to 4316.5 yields 1.08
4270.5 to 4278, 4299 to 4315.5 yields 1.15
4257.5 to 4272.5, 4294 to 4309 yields 1.06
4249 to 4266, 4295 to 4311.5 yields 1.10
